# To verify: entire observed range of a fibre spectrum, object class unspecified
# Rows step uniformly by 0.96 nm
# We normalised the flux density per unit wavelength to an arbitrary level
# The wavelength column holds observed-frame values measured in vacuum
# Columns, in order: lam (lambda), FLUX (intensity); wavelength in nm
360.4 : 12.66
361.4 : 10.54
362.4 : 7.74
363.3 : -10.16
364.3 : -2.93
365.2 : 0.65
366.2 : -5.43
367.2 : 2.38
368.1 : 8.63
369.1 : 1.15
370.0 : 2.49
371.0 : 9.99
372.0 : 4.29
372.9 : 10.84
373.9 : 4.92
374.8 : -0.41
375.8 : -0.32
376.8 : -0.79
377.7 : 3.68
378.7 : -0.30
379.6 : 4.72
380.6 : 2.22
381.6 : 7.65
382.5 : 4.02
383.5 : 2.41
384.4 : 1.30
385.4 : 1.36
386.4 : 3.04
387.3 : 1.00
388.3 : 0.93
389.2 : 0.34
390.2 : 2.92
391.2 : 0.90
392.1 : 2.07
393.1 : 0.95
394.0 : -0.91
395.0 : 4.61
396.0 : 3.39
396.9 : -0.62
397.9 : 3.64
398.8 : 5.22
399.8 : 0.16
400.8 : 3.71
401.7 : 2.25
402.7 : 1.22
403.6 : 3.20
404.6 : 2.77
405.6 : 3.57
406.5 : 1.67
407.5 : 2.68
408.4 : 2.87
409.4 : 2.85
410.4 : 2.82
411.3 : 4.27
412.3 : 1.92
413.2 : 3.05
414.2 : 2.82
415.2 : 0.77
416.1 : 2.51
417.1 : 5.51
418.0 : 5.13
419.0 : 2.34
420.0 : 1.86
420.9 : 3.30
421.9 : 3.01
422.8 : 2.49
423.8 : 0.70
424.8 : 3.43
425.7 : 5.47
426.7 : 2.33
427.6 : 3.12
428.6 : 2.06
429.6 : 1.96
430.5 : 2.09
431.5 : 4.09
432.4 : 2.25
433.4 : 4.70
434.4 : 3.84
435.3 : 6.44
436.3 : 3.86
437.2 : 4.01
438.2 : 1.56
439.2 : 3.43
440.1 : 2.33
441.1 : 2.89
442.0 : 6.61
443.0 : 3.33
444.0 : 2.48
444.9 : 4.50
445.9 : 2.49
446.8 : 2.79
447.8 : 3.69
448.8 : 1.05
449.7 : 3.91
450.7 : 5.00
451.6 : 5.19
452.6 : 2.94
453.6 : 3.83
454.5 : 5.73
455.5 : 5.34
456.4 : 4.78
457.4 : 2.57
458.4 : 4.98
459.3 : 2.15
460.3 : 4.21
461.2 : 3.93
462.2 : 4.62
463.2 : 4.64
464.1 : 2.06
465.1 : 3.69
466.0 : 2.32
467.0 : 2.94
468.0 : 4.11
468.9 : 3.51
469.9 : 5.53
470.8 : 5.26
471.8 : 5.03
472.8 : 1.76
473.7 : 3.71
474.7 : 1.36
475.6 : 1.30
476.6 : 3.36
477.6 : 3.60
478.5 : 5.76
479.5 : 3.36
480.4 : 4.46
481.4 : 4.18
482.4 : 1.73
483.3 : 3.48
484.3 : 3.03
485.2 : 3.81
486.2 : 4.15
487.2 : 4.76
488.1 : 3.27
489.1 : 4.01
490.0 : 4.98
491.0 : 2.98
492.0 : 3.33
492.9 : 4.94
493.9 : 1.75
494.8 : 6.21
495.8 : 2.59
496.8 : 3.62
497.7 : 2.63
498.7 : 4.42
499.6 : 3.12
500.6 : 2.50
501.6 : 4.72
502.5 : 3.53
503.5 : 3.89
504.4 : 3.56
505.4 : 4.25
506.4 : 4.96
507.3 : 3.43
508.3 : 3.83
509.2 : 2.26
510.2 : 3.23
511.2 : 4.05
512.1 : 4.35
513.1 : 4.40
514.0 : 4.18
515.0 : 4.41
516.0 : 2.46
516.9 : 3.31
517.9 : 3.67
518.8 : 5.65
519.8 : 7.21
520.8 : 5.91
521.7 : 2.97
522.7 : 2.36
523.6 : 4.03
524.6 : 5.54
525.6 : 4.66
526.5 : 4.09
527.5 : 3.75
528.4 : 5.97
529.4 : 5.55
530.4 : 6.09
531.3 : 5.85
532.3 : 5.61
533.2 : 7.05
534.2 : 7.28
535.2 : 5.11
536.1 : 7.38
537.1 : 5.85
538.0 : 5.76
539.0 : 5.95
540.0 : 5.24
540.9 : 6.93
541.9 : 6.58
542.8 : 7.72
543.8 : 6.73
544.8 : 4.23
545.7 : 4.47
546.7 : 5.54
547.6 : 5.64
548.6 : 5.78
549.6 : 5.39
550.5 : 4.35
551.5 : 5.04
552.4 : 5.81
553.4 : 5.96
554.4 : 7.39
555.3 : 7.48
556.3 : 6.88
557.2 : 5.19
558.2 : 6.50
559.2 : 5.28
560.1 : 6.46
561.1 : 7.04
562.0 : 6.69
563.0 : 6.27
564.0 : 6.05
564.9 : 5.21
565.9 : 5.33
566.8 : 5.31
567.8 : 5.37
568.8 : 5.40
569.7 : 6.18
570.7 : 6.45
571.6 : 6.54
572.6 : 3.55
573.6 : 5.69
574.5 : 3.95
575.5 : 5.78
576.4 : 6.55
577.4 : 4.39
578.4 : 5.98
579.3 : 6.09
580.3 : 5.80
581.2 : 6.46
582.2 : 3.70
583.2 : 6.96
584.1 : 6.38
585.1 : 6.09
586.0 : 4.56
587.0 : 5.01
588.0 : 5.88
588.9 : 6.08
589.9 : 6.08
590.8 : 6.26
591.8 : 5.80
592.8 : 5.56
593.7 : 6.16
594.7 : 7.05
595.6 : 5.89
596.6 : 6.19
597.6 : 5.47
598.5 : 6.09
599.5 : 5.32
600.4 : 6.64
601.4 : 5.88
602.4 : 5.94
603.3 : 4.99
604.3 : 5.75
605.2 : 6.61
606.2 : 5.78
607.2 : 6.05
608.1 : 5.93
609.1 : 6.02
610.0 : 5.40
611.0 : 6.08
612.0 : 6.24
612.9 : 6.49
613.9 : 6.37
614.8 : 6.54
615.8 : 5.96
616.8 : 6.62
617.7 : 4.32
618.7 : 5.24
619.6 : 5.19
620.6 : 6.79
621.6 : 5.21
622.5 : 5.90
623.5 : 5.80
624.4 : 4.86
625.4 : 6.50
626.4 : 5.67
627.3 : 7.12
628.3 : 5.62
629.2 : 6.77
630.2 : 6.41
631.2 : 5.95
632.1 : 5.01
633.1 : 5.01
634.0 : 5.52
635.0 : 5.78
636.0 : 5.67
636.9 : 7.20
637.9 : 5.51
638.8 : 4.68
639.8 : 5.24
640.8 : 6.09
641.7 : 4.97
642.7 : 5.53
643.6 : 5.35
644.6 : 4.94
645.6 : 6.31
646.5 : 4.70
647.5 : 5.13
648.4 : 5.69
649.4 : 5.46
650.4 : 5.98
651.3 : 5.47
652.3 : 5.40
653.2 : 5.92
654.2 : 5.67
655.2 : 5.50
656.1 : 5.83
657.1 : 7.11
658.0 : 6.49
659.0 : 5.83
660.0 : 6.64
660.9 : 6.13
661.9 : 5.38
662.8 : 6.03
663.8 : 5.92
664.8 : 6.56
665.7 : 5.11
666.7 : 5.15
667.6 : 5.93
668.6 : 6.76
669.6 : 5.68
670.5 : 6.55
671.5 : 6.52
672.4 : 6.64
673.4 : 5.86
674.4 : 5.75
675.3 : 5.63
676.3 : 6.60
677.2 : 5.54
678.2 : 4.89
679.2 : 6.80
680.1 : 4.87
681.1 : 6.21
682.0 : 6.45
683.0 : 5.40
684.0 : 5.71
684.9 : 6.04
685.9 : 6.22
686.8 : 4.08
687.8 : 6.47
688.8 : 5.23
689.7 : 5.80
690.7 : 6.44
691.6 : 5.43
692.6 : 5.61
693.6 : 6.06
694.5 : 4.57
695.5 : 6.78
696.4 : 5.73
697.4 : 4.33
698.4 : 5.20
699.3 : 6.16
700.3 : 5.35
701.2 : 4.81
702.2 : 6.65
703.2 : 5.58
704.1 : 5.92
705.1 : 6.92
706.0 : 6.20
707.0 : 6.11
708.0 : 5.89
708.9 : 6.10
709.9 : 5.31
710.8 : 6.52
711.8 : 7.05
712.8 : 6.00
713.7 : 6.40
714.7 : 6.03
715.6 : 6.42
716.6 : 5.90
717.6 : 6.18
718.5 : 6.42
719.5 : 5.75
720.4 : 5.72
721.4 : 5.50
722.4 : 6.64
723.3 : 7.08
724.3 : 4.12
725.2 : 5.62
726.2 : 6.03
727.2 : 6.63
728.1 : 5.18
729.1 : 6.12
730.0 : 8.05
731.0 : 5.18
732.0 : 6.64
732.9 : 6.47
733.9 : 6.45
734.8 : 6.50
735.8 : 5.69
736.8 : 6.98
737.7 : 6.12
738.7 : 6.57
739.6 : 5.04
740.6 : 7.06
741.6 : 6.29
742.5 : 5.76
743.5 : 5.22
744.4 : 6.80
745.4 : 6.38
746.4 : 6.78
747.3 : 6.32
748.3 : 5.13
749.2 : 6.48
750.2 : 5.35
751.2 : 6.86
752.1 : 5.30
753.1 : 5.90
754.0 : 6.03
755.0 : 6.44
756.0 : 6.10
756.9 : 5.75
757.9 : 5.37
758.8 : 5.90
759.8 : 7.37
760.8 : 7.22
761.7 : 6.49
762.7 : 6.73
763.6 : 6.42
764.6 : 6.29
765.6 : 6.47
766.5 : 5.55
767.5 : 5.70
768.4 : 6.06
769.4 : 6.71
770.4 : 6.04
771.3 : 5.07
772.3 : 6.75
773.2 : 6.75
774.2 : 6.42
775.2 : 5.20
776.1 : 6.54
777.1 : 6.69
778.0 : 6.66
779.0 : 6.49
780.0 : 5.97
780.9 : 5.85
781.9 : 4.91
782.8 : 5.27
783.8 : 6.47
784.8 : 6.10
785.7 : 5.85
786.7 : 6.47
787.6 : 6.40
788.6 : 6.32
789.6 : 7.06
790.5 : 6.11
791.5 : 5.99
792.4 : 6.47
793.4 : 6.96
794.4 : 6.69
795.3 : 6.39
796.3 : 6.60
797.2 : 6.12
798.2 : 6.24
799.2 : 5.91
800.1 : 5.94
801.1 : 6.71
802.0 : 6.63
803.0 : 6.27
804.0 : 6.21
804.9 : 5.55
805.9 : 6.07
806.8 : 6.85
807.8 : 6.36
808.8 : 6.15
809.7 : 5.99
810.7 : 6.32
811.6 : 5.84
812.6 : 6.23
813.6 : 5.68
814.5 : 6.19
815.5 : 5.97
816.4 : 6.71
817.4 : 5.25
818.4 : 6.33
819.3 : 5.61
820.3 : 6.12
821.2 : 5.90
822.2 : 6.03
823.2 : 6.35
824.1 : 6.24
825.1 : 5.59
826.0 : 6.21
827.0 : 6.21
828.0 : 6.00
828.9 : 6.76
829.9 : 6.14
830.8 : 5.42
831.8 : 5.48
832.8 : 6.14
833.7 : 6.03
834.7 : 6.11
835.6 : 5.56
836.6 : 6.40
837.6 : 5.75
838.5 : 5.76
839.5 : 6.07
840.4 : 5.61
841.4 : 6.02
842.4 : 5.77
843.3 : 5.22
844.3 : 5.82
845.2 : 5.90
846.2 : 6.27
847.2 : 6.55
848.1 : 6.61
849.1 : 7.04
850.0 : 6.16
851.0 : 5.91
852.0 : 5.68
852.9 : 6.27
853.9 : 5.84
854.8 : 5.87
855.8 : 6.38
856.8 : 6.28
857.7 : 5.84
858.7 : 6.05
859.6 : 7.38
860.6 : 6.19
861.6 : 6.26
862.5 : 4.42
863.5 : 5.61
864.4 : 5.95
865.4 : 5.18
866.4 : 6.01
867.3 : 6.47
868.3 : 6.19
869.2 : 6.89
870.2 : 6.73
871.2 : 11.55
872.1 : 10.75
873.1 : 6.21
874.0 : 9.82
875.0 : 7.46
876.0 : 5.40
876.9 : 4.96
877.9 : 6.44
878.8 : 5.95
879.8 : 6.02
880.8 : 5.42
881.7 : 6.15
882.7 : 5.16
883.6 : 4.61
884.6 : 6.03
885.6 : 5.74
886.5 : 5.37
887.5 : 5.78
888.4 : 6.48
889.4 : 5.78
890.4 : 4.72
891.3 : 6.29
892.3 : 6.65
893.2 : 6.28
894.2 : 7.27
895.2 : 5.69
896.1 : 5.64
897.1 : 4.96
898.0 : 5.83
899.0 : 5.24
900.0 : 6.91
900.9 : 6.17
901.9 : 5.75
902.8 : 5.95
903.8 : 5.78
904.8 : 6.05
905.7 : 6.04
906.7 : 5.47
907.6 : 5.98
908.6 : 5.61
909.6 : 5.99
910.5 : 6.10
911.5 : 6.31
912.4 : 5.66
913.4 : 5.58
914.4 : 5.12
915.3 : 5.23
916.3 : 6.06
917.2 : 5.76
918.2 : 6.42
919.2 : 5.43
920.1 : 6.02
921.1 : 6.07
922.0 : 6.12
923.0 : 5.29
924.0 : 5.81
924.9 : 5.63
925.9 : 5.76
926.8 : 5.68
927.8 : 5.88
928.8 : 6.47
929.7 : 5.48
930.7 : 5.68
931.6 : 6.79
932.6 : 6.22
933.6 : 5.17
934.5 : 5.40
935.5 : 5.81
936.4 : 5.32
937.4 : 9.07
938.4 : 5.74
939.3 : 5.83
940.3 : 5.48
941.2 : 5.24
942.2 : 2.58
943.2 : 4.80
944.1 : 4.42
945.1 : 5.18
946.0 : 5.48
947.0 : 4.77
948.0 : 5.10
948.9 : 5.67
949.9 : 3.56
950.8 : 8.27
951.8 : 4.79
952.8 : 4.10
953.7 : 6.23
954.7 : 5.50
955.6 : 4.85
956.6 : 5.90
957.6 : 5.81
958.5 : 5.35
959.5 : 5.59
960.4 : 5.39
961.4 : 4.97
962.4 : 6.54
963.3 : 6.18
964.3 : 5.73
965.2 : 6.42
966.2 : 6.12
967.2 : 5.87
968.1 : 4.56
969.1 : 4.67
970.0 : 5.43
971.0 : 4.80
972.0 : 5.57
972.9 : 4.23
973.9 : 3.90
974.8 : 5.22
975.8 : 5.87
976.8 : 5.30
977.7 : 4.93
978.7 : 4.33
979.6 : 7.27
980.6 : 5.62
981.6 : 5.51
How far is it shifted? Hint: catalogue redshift 0.328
